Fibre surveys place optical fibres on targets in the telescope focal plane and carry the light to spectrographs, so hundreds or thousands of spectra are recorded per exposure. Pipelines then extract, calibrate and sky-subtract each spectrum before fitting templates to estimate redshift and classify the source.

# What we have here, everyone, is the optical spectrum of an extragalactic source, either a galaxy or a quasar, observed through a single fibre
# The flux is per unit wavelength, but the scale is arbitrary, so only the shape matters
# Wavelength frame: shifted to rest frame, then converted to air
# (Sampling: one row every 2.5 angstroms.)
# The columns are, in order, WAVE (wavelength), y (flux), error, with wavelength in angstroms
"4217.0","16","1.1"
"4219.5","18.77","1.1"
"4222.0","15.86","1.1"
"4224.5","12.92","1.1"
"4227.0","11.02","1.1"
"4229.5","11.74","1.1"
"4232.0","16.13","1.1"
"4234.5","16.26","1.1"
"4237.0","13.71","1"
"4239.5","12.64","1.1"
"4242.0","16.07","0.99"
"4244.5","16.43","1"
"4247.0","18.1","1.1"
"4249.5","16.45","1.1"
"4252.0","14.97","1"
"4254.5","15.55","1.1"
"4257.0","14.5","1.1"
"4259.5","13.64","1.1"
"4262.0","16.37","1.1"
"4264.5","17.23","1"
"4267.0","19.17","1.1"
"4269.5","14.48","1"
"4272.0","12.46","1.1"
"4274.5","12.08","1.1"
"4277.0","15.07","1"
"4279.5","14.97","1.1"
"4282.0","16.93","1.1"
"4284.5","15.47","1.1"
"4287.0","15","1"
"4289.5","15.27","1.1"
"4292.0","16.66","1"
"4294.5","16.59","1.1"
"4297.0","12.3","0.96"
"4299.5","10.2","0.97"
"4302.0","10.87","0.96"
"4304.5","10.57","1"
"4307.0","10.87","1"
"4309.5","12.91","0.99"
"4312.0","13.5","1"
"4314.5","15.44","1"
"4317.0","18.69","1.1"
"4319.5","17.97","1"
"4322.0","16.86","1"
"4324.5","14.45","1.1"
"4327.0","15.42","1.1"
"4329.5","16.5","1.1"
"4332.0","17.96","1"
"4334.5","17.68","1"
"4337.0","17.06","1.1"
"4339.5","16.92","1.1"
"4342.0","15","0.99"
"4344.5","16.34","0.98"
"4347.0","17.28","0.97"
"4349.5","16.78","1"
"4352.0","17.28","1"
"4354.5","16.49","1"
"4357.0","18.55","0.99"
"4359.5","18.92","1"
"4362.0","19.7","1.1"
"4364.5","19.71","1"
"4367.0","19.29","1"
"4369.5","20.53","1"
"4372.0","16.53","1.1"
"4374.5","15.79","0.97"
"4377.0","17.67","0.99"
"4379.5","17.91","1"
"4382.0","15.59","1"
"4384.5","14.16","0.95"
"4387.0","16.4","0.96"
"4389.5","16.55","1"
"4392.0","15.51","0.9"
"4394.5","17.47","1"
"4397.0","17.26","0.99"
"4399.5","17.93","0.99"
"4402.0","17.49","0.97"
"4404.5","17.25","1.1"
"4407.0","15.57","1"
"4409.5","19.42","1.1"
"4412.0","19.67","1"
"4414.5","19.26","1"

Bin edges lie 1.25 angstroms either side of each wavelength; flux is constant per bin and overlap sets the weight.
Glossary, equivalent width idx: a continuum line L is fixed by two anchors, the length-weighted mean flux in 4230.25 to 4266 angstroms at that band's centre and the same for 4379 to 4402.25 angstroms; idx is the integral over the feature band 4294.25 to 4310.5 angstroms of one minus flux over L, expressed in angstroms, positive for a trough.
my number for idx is 4.26 angstroms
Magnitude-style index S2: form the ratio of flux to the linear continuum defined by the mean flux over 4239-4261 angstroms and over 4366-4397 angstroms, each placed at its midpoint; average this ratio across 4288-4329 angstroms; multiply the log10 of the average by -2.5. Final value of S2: 0.13 mag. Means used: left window 15.5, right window 16.9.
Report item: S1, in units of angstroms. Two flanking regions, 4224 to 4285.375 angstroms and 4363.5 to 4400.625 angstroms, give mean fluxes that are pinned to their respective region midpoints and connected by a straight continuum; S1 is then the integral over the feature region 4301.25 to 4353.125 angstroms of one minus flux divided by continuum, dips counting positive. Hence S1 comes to 2.2 angstroms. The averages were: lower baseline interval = 15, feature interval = 15.6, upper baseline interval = 17.2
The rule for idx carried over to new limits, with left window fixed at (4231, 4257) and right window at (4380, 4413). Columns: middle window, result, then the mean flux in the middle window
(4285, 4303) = 2.3 angstroms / 14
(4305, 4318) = 1.8 angstroms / 14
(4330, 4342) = -0.5 angstroms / 17.1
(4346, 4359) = -0.6 angstroms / 17.4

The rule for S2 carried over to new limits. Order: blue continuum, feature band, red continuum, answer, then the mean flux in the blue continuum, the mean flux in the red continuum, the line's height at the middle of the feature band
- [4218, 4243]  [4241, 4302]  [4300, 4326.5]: -0.06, 14.5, 14.1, 14.3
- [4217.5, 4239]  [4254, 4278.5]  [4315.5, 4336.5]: 0.03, 14.5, 16.9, 15.5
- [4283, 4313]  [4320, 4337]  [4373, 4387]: -0.15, 13.4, 16.2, 14.4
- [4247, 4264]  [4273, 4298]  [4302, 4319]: -0.04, 15.5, 13.6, 14.5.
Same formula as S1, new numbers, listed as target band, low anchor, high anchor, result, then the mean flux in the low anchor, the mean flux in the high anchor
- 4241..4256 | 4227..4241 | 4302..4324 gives -2.5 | 13.9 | 14.4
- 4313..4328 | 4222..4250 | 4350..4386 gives 0.2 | 14.7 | 17.7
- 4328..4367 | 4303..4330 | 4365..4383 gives -2.8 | 14.8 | 17.7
